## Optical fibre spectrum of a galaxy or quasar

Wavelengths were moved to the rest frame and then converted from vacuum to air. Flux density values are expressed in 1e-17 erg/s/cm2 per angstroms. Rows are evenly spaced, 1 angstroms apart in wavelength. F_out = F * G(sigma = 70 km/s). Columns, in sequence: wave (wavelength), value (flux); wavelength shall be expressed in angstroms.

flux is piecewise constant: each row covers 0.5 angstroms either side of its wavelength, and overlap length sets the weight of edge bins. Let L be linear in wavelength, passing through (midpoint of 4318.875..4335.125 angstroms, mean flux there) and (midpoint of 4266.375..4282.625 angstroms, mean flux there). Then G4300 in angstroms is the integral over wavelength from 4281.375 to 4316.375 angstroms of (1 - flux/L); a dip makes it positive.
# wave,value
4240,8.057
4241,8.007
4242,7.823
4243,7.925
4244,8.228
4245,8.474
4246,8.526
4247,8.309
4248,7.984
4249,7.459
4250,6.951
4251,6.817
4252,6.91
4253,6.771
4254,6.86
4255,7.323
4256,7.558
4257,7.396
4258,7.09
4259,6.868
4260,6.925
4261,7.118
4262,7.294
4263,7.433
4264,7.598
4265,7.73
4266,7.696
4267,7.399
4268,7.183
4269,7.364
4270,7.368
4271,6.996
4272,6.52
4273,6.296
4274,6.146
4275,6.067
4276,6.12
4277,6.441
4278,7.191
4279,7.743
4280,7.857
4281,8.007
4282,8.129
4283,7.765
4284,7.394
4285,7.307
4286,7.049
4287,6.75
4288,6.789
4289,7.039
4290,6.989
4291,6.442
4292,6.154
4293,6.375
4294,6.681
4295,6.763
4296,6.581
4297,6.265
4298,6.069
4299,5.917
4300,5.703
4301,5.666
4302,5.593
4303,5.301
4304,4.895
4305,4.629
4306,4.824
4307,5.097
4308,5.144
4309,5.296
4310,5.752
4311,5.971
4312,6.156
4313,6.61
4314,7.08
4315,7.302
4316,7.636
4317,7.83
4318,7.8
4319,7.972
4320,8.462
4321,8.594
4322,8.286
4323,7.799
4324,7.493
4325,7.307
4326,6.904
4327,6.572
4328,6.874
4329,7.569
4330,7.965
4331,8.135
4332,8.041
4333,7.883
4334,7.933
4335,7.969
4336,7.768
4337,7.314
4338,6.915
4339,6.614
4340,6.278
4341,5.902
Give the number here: 5.0 angstroms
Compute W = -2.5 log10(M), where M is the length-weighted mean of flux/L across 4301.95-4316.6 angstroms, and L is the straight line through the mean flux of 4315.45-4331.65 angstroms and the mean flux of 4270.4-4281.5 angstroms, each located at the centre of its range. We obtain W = 0.27 mag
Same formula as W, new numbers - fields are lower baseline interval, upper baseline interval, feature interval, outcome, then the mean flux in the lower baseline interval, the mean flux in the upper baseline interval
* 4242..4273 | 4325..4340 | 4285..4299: 0.12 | 7.39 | 7.42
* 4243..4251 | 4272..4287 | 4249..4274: 0.06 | 7.91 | 7.08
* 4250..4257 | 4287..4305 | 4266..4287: -0.09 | 7.06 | 6.16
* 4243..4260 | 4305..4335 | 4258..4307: 0.09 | 7.47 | 7.09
